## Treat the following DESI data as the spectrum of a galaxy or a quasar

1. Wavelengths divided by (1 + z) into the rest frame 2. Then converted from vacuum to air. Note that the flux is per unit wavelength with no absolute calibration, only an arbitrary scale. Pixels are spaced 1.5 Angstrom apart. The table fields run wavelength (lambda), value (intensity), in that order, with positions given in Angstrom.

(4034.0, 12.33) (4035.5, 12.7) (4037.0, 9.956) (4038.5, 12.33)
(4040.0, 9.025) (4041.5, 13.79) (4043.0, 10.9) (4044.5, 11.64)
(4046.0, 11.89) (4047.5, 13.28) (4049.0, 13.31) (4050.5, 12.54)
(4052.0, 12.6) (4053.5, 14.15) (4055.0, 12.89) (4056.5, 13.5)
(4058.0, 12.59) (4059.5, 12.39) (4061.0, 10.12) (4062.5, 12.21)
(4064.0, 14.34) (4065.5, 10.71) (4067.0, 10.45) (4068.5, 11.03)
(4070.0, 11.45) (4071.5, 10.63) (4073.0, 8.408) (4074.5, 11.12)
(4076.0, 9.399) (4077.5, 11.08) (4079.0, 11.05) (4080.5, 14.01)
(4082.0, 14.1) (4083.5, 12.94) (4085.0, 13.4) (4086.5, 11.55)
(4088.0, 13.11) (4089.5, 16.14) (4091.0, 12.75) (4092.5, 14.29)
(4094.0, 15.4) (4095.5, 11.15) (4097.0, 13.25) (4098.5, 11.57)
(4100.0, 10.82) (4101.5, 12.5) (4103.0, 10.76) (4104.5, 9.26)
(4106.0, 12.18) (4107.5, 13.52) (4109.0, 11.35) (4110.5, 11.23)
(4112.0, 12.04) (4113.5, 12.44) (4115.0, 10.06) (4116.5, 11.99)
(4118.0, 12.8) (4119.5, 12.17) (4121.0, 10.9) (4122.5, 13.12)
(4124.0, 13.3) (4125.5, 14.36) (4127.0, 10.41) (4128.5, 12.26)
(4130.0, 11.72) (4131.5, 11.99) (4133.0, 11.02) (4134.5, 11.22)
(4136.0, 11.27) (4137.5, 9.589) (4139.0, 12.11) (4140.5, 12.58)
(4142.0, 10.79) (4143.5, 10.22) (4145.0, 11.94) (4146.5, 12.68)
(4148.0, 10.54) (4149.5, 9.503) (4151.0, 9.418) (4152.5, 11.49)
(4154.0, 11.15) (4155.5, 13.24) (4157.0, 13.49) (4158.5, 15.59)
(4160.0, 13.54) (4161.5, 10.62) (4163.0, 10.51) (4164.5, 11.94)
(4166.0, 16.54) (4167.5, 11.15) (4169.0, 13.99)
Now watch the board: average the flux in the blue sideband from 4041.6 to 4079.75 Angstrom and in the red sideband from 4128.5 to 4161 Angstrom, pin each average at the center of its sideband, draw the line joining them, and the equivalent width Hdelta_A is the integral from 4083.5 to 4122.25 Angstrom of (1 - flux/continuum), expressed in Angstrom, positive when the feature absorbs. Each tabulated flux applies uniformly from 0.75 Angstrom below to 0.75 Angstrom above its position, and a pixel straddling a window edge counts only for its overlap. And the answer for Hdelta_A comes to -1.8 Angstrom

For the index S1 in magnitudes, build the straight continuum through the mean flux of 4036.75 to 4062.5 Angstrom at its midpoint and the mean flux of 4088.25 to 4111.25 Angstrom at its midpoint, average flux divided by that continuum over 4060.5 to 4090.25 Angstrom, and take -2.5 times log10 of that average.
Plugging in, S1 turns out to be 0.04 mag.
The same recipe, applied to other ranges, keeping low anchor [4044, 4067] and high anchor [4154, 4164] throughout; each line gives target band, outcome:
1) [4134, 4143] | 0.13 mag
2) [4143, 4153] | 0.17 mag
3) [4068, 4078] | 0.20 mag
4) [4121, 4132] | 0.02 mag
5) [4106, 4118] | 0.06 mag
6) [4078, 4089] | -0.03 mag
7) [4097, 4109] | 0.09 mag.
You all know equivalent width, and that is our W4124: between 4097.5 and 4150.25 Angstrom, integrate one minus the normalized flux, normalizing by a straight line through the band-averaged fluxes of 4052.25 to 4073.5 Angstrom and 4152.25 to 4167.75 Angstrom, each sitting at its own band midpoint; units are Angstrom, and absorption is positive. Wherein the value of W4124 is 3.4 Angstrom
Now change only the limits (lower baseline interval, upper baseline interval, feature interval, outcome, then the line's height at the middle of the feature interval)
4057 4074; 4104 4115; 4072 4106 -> -1.96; 11.5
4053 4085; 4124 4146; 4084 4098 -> -1.94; 11.8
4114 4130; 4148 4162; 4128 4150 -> 1.33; 12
